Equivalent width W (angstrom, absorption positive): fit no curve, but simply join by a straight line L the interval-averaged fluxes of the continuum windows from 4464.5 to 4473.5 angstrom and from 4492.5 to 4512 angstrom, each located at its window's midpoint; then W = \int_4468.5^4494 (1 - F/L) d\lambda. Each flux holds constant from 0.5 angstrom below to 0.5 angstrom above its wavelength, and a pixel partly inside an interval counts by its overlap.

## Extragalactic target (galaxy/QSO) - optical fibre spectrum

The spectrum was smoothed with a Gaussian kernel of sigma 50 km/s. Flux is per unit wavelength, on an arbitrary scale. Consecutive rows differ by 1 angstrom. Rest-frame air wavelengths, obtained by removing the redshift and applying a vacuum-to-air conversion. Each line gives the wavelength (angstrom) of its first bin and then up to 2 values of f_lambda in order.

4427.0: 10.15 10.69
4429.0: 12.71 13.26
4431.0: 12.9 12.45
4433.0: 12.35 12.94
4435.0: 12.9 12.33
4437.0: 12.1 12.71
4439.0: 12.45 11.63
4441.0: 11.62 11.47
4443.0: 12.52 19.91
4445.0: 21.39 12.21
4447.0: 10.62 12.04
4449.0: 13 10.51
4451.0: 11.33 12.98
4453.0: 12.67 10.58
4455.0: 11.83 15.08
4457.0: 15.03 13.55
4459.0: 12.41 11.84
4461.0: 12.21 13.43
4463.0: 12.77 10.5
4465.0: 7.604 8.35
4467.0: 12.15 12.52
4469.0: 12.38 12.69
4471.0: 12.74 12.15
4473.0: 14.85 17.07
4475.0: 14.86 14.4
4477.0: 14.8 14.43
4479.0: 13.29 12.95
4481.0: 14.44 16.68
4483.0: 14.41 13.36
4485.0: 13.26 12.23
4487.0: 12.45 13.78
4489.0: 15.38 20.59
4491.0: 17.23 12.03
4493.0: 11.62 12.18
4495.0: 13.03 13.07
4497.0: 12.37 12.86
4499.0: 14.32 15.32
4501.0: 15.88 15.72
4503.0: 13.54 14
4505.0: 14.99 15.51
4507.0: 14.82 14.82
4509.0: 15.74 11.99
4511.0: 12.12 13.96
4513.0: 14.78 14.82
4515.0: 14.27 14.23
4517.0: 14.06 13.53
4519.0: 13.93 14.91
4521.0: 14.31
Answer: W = -3.3 angstrom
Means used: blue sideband 11.7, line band 14.1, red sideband 13.9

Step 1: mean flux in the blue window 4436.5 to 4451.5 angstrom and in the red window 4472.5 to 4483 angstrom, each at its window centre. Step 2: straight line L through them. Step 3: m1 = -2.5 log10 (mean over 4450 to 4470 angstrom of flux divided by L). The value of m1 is 0.151 mag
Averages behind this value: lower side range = 13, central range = 12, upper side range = 14.8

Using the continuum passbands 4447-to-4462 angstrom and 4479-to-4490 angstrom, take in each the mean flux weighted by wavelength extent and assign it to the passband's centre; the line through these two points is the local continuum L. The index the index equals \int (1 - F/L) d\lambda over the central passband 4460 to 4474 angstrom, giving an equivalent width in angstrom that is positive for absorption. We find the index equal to 1.2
